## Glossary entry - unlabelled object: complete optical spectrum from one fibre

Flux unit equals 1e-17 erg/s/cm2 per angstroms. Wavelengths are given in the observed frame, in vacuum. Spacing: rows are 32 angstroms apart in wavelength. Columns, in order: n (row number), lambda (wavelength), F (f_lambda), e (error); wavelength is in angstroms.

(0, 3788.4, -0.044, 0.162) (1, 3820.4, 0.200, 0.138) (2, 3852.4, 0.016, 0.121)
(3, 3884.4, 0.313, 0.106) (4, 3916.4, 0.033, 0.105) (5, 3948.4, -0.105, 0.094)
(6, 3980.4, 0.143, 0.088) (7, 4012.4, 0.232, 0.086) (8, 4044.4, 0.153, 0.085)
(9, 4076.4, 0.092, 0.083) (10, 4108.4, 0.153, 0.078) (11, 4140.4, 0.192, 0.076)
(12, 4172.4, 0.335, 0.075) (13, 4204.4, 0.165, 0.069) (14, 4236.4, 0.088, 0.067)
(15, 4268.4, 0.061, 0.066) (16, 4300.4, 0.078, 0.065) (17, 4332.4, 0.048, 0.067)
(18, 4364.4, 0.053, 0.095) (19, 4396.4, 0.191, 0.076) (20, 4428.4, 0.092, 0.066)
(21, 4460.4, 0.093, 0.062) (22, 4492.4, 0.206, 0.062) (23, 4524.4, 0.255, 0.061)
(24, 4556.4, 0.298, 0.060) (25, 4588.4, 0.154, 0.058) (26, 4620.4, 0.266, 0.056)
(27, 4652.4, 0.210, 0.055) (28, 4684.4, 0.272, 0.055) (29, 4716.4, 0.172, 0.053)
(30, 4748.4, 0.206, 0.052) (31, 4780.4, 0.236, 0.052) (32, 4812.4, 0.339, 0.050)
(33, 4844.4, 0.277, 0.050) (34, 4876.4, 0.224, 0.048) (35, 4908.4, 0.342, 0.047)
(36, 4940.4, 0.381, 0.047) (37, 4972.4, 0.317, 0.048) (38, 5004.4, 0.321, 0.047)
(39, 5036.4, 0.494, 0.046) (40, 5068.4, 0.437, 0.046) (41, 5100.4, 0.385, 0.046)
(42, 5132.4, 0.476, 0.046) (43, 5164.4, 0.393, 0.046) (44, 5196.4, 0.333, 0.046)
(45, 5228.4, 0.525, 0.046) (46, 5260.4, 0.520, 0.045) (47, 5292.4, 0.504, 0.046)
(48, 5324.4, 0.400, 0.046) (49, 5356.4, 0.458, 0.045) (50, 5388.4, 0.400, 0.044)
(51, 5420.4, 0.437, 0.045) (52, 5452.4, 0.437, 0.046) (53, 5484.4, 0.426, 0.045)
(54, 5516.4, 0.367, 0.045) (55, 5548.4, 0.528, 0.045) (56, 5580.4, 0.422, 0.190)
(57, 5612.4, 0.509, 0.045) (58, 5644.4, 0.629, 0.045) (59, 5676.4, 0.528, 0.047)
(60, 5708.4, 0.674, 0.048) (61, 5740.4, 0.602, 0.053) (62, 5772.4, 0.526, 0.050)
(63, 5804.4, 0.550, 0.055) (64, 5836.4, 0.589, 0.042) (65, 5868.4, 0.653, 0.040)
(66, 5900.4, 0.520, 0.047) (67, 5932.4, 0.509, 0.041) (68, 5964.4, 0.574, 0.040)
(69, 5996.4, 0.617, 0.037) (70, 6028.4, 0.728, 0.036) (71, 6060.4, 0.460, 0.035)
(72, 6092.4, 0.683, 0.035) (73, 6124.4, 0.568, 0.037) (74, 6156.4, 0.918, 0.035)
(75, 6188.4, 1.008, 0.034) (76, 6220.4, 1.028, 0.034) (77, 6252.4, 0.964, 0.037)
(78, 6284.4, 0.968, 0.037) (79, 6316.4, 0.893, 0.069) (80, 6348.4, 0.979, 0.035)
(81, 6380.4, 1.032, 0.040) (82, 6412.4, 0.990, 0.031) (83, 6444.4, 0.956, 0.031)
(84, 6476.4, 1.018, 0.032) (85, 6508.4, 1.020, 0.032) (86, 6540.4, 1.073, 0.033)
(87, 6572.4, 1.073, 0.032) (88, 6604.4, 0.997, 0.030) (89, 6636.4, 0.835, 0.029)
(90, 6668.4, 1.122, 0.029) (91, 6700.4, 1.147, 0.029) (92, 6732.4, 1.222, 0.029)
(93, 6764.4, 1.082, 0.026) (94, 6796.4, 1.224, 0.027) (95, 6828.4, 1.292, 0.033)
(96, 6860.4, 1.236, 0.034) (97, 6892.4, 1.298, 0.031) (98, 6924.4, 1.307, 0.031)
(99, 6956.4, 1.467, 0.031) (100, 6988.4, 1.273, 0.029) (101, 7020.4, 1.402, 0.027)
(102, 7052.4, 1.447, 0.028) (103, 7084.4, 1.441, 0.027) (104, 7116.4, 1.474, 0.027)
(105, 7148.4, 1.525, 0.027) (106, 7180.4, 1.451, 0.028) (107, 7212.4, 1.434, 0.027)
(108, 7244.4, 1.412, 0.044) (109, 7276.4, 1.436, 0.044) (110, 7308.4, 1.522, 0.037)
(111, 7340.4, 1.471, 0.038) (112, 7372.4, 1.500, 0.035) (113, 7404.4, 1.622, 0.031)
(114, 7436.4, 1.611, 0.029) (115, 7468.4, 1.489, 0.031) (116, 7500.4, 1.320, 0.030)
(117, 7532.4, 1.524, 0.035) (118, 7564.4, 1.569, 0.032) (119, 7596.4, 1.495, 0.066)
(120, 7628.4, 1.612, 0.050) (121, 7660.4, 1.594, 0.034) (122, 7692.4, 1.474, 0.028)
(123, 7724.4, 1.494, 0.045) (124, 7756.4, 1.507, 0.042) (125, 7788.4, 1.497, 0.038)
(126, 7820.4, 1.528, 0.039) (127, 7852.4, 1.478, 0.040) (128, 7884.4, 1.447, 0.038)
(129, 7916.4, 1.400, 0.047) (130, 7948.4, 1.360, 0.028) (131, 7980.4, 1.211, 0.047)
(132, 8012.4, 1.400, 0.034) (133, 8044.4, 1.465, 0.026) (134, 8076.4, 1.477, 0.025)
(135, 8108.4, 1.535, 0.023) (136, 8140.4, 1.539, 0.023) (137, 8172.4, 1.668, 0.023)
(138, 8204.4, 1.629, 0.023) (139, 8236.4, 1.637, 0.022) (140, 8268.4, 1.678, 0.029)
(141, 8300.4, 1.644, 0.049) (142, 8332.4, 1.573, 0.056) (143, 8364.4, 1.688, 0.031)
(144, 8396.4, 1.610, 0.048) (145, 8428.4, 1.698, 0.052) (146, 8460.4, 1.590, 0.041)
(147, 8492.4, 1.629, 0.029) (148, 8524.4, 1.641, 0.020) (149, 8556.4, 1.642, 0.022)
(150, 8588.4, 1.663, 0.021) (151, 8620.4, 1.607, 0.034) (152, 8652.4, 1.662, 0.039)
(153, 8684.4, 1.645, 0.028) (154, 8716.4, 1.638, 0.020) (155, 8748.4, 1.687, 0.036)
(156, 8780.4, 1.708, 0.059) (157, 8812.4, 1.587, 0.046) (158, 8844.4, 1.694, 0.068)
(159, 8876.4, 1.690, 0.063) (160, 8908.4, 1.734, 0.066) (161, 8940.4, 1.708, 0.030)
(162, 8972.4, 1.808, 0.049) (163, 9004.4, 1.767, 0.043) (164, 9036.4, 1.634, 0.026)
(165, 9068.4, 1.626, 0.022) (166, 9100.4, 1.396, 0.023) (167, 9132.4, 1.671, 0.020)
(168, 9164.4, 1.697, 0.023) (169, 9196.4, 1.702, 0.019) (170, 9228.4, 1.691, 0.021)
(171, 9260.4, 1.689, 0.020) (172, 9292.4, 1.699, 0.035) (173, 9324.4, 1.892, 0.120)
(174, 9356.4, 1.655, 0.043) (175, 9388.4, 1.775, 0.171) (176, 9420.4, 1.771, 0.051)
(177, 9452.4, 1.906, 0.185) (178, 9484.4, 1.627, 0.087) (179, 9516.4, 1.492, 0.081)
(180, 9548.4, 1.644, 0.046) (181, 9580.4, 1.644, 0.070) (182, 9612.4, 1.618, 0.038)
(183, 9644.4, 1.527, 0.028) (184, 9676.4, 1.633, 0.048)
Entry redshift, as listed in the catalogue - 0.542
